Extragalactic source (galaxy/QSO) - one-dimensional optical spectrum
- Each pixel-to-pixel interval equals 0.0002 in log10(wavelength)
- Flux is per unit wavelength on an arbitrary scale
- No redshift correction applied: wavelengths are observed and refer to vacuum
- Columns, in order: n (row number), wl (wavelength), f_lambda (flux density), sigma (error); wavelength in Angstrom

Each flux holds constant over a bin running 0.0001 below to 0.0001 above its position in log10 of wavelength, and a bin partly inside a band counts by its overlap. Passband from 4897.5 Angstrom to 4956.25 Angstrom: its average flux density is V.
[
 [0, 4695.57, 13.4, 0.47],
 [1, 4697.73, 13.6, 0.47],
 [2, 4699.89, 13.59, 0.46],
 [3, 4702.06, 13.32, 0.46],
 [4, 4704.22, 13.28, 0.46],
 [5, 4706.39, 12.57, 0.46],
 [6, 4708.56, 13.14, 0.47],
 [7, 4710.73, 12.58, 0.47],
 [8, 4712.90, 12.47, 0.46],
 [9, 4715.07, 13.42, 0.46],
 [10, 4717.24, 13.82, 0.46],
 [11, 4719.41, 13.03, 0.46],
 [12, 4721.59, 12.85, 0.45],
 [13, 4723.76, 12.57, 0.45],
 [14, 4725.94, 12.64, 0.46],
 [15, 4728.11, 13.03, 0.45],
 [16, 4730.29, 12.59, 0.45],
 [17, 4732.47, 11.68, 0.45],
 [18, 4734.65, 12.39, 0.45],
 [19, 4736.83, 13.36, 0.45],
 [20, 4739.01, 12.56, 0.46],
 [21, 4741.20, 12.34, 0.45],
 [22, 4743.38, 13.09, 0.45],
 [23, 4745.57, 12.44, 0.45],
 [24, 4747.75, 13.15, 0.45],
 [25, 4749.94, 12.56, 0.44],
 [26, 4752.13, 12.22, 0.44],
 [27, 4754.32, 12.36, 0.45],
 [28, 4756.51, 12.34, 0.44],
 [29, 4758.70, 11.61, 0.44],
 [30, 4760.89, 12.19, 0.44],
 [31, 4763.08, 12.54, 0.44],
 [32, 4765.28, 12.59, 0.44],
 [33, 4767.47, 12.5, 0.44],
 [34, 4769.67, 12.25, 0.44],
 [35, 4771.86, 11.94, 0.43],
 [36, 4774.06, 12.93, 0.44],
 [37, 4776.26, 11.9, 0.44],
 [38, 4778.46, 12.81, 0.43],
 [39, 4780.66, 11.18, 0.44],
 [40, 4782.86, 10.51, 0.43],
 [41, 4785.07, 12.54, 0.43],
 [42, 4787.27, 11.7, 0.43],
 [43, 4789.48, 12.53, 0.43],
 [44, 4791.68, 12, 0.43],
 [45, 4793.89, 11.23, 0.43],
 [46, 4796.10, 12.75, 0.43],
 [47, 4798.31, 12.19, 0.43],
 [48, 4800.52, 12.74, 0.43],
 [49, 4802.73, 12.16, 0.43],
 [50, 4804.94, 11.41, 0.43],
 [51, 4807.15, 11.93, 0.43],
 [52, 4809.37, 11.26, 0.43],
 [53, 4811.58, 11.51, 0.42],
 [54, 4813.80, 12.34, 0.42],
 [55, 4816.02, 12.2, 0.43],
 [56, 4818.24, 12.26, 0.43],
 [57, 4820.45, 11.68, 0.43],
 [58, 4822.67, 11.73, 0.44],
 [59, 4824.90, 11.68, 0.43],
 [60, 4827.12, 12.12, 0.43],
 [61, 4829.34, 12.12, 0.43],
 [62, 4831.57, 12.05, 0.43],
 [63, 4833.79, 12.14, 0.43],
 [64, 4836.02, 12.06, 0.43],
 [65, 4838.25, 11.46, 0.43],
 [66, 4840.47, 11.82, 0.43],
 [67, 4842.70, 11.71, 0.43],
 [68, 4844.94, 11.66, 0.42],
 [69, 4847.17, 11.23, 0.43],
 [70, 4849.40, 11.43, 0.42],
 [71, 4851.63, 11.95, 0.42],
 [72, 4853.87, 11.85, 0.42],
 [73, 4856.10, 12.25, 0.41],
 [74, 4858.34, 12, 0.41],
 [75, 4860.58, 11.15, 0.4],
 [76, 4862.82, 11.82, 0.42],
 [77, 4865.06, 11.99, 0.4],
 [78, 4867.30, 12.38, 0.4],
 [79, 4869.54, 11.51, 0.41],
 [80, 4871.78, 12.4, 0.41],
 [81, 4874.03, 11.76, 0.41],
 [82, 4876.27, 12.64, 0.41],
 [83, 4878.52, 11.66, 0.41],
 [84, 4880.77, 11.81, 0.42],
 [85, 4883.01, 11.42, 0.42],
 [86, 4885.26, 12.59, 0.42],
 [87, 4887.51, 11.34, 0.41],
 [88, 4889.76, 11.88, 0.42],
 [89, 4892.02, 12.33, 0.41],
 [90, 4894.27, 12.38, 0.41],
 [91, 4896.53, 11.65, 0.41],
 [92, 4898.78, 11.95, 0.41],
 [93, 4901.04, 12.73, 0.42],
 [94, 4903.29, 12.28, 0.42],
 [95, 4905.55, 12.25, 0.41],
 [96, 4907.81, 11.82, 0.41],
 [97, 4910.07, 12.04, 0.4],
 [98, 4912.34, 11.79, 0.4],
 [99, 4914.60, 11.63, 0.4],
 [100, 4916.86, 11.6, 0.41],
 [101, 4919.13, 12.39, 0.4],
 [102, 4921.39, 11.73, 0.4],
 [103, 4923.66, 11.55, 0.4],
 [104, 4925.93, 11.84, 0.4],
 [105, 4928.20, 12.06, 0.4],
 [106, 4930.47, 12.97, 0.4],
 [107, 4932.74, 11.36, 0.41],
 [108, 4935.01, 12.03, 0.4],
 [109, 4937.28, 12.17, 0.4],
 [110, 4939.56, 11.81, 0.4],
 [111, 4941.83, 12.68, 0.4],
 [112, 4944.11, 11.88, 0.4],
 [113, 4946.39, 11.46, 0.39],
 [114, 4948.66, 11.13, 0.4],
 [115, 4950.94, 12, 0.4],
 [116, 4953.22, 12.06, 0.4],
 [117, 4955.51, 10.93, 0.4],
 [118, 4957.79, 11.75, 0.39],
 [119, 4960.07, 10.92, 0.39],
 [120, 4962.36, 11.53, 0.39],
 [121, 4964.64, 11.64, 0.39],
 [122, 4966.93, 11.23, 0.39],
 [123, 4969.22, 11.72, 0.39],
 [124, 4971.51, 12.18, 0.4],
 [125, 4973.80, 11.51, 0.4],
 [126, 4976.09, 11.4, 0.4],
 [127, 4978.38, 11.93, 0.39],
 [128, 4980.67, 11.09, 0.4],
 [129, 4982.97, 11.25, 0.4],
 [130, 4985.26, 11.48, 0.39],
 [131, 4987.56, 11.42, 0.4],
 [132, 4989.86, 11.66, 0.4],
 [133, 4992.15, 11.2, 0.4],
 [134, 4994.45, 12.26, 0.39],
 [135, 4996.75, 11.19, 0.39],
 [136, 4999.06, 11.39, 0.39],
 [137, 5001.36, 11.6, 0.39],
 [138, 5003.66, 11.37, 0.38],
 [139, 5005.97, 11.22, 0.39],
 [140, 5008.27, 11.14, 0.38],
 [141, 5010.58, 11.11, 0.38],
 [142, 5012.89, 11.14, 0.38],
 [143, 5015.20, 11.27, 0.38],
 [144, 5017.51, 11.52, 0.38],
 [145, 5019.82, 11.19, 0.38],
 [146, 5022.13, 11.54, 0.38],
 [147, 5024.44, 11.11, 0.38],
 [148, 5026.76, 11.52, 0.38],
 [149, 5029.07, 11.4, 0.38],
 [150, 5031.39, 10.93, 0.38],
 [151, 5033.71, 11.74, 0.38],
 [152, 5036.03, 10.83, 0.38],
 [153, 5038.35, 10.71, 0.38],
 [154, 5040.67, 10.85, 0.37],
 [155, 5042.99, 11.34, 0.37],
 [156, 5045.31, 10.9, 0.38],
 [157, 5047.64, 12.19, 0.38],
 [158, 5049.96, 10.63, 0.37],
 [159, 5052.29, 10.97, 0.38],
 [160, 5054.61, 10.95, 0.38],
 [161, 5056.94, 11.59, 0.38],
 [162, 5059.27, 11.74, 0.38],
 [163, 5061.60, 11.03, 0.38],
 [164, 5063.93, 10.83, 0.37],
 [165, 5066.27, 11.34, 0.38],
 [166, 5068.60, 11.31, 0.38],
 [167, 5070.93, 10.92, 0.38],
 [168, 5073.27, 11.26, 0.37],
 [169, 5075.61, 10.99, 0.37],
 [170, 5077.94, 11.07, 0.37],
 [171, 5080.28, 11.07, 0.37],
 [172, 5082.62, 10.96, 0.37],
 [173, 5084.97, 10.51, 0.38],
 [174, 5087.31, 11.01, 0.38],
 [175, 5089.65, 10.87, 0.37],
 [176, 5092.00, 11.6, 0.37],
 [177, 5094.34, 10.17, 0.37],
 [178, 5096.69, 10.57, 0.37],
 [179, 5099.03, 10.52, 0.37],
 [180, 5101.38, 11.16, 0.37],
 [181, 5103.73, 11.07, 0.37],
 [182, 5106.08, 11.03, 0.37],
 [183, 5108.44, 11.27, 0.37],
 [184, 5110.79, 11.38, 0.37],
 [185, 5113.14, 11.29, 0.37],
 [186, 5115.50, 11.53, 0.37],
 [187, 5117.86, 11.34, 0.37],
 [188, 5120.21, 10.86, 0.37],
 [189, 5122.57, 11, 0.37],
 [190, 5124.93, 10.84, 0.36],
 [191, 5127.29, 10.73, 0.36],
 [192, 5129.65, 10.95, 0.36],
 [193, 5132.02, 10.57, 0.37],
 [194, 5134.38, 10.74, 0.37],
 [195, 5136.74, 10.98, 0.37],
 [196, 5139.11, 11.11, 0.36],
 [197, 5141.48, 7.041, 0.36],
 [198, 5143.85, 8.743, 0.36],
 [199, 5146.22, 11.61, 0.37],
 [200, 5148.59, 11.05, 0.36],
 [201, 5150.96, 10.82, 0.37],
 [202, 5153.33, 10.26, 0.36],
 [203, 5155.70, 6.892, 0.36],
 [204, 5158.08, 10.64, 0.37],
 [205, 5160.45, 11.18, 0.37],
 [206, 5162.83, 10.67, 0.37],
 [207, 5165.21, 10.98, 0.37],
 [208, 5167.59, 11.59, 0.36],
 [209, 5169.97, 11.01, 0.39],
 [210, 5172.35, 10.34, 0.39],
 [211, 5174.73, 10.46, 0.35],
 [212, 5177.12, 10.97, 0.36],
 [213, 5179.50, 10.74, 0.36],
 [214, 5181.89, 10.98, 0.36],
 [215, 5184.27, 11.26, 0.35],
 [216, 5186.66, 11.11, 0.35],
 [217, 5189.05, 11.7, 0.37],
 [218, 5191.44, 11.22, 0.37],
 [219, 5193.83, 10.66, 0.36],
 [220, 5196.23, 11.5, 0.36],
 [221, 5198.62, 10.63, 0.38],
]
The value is 11.9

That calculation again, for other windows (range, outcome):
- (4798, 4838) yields 12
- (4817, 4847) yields 11.9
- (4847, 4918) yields 11.9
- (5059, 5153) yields 10.9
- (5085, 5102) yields 10.8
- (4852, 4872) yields 11.9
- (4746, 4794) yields 12.2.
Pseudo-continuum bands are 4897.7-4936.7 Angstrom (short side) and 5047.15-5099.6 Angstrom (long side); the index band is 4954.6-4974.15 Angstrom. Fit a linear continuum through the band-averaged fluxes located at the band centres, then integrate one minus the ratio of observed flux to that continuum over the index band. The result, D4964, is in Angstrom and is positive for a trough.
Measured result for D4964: 0.4 Angstrom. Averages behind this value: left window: 12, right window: 11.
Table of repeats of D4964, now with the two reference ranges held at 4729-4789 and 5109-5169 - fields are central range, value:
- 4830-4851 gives 0.4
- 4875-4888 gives -0.2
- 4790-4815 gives 0.3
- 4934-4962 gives -0.7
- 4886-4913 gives -0.9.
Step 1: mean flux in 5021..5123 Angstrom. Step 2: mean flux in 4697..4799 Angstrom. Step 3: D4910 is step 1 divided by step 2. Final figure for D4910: 0.9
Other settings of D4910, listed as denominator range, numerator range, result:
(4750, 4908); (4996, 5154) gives 0.92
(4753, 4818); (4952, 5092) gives 0.93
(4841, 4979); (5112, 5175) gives 0.89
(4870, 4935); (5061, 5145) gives 0.90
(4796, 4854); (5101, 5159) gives 0.89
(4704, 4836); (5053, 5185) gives 0.88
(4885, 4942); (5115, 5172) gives 0.88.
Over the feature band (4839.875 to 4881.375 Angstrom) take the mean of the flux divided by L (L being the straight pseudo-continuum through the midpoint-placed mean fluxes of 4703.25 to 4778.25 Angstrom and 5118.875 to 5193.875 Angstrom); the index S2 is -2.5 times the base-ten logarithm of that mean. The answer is 0.018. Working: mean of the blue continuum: 12.6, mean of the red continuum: 10.6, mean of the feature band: 11.8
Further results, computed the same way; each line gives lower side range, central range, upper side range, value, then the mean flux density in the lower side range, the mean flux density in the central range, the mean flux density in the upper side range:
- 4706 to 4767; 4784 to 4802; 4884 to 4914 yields 0.021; 12.6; 12.2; 12.1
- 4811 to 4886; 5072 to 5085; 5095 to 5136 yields 0.010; 11.9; 11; 11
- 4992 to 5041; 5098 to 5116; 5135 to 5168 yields -0.056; 11.3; 11.1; 10.2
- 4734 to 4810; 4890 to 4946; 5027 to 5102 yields -0.034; 12.2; 12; 11.1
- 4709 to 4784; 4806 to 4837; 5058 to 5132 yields 0.022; 12.5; 11.9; 11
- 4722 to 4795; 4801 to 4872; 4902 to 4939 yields 0.027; 12.3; 11.9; 12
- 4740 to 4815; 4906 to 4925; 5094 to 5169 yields -0.024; 12.2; 11.8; 10.6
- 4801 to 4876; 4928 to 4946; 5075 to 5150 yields -0.056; 11.9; 12.1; 10.8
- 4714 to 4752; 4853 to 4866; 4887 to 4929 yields 0.032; 12.8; 11.8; 12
